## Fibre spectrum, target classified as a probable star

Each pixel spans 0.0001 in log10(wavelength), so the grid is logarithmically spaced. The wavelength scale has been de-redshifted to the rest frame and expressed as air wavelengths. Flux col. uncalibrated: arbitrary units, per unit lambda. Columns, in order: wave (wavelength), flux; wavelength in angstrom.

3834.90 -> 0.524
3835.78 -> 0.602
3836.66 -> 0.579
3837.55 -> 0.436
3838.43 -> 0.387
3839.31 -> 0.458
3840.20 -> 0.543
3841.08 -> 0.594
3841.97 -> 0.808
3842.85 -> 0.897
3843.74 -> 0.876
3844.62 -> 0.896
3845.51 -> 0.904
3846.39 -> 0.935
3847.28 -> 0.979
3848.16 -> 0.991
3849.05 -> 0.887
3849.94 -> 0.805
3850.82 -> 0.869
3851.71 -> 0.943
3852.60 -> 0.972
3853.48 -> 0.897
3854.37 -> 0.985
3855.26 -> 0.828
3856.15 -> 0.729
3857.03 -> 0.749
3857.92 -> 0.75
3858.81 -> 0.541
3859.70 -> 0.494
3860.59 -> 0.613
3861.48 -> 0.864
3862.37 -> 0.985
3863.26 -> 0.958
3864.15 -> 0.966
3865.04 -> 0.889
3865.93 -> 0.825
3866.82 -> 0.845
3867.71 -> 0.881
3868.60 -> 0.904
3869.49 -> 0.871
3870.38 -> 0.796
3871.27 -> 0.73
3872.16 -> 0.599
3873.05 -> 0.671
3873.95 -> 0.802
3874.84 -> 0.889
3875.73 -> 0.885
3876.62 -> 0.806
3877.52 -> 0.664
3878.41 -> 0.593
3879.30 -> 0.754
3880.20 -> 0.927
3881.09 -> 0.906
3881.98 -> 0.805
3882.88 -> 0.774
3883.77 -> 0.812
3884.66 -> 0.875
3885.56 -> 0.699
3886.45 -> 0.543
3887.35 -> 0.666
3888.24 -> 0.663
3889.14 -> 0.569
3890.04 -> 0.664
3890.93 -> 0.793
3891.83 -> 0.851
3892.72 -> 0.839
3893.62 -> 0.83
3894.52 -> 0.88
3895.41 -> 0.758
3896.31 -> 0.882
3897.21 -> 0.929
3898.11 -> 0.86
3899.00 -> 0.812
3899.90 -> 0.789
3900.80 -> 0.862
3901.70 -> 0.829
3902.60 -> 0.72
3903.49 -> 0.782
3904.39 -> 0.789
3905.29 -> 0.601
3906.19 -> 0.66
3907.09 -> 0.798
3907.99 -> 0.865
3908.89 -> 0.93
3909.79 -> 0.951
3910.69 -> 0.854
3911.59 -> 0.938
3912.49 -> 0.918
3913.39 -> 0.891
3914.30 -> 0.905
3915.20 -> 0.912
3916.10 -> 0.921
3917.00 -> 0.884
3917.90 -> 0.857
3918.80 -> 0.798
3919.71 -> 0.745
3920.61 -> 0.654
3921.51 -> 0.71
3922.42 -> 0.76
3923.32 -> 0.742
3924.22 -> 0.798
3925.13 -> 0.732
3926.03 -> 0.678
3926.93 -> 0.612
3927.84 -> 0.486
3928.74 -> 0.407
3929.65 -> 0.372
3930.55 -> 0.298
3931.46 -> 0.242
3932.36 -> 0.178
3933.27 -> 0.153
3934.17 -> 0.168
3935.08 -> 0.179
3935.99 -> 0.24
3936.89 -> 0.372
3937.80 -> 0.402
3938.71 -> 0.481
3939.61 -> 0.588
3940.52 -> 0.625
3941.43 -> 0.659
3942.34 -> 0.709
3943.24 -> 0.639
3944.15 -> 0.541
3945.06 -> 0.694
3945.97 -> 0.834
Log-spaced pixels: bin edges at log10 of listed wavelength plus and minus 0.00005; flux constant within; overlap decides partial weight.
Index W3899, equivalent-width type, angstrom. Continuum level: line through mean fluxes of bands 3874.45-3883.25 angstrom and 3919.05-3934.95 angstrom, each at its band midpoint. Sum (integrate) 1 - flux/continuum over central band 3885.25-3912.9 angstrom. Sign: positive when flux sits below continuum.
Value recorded -5.0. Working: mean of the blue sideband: 0.8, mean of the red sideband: 0.51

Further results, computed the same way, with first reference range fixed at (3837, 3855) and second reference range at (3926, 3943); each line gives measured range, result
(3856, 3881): -3.1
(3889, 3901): -4.7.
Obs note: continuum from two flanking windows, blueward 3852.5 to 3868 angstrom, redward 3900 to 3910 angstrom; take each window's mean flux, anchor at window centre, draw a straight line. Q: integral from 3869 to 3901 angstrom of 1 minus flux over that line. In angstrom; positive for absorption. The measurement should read 1.0 angstrom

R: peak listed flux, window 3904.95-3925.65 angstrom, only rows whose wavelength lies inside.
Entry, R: 0.951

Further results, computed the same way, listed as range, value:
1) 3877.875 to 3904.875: 0.929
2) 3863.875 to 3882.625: 0.966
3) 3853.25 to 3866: 0.985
